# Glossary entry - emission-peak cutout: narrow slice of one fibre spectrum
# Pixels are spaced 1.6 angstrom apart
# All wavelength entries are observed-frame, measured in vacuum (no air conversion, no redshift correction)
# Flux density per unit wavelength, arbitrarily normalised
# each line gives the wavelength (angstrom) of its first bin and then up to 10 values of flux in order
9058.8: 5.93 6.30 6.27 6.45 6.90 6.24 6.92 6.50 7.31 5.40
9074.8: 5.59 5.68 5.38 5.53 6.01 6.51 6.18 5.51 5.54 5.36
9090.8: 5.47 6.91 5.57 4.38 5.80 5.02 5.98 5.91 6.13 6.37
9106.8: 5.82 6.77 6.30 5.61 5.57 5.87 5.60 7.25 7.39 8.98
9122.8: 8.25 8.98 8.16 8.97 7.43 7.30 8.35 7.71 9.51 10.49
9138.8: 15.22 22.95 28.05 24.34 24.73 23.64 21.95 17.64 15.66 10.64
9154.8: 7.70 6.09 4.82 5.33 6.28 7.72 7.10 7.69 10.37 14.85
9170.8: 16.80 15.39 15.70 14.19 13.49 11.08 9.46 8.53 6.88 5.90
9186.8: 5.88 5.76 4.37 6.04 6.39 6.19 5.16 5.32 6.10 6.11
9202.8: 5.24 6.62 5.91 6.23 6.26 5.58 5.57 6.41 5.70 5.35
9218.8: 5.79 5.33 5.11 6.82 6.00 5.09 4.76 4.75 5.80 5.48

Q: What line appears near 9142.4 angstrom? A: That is H-alpha 6563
